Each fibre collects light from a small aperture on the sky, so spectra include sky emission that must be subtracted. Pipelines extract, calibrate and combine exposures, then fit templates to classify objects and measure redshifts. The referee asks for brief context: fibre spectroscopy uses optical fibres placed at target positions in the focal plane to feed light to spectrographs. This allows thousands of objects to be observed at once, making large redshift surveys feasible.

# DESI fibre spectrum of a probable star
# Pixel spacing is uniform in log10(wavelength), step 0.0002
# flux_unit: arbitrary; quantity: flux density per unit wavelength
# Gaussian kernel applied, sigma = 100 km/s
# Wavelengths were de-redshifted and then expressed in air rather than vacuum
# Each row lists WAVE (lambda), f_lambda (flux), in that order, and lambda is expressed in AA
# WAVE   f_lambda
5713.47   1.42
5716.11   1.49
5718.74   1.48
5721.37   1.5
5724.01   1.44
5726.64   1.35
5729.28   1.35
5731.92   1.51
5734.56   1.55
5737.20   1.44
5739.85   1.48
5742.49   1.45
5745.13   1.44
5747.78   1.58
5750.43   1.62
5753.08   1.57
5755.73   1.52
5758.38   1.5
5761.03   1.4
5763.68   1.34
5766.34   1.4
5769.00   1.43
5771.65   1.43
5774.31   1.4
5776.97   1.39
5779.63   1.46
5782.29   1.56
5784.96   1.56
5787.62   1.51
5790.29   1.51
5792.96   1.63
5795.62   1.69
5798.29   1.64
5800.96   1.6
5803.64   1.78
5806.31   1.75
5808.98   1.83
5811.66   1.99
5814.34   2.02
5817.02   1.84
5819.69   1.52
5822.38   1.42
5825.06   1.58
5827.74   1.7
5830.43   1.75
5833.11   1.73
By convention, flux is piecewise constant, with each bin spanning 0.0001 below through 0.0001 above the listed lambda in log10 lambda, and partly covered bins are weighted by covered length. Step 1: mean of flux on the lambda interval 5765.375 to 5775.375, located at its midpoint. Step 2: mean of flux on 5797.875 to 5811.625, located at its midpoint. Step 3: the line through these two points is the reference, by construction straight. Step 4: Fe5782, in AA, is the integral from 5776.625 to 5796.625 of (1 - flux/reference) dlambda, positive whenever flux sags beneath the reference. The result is 0.4 AA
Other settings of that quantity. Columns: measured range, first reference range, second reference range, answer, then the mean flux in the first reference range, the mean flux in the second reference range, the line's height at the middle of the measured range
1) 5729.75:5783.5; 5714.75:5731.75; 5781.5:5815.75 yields 2.8 AA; 1.44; 1.7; 1.56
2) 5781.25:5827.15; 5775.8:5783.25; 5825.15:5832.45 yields -2.6 AA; 1.47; 1.7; 1.58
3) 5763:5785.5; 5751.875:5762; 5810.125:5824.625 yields 1.9 AA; 1.5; 1.75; 1.57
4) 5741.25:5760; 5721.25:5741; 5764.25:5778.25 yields -1.3 AA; 1.45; 1.41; 1.43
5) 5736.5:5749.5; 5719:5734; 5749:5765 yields -0.1 AA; 1.44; 1.49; 1.47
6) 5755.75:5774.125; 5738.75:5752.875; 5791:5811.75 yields 1.9 AA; 1.52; 1.72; 1.59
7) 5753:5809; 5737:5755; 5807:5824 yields 3.7 AA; 1.52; 1.77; 1.64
